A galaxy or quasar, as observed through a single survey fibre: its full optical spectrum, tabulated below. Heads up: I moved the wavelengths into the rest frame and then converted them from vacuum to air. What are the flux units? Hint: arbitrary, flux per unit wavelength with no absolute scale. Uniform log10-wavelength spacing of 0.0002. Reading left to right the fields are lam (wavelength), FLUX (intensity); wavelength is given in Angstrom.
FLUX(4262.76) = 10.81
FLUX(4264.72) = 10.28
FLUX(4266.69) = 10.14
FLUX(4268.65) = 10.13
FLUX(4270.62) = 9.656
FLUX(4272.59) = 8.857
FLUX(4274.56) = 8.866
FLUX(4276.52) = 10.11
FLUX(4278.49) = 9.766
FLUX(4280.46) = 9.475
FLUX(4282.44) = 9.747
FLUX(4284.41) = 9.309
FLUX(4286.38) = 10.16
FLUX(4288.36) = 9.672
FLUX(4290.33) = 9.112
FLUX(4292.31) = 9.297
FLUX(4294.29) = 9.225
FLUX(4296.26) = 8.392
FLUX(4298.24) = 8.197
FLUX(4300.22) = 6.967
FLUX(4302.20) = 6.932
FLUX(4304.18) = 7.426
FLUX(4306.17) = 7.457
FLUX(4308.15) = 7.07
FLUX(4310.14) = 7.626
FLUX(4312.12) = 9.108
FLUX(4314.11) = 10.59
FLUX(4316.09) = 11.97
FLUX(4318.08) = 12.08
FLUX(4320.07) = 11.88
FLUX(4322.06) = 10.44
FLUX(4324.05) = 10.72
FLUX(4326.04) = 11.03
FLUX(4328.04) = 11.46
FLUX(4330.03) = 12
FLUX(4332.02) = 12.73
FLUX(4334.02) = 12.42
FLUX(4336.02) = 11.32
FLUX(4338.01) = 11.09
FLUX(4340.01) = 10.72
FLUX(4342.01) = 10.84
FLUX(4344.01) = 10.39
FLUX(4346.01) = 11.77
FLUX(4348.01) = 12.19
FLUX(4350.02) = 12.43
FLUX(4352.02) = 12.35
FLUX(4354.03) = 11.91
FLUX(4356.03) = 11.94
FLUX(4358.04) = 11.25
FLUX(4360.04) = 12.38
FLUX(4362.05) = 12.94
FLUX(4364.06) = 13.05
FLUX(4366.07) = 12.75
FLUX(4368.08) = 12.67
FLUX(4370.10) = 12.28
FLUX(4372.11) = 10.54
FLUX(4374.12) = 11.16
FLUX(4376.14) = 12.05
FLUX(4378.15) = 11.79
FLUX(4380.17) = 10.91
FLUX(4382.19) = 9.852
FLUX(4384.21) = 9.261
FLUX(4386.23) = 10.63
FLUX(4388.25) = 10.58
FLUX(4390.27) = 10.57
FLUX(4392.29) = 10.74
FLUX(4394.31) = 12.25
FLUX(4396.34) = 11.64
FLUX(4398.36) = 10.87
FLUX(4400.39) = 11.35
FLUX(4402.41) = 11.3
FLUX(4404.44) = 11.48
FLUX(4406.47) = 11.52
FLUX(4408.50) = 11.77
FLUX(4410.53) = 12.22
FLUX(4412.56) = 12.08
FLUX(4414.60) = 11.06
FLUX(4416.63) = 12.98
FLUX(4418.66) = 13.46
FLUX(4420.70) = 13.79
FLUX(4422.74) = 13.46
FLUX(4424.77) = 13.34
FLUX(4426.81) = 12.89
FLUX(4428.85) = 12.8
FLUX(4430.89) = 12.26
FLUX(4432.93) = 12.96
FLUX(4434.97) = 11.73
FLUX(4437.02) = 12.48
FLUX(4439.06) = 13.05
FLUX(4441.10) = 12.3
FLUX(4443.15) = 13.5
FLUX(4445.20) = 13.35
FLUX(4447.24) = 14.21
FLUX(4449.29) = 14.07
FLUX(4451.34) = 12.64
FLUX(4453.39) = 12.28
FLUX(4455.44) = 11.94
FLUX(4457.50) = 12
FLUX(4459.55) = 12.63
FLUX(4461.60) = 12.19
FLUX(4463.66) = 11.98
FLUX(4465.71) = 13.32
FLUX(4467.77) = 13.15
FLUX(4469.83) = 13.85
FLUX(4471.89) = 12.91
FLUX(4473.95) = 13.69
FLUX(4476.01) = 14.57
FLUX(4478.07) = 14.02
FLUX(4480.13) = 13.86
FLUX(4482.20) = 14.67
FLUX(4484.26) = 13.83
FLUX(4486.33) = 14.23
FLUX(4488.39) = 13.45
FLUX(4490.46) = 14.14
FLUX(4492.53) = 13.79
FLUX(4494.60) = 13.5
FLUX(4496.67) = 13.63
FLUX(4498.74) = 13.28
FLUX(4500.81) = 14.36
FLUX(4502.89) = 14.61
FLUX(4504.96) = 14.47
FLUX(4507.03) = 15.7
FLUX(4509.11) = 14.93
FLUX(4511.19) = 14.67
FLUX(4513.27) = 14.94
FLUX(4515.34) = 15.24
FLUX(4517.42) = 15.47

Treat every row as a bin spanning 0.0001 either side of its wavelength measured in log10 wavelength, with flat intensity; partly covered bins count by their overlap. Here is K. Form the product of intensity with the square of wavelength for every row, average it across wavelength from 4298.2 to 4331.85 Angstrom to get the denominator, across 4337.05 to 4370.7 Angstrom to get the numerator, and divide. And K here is 1.3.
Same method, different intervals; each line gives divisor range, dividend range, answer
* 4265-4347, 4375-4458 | 1.28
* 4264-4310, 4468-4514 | 1.74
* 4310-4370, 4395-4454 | 1.12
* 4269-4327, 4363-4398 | 1.26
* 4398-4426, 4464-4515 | 1.19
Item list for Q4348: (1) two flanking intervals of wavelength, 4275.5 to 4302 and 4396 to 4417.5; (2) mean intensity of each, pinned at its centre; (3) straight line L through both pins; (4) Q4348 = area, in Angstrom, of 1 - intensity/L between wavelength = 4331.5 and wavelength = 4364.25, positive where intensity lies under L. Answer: -4.52 Angstrom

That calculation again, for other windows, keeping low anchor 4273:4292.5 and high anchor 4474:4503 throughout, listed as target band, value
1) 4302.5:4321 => 1.5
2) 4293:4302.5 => 1.7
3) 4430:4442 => 0.3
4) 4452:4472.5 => 1.2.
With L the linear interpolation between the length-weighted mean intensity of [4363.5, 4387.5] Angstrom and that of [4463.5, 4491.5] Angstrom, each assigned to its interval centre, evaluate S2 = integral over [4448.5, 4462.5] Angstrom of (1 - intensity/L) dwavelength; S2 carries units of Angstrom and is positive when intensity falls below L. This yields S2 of 0.8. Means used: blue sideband 11.4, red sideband 13.7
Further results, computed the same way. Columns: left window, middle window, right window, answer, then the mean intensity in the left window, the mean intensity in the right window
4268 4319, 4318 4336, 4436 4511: -3.01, 9.11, 13.5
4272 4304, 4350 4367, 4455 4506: -2.69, 8.97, 13.5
